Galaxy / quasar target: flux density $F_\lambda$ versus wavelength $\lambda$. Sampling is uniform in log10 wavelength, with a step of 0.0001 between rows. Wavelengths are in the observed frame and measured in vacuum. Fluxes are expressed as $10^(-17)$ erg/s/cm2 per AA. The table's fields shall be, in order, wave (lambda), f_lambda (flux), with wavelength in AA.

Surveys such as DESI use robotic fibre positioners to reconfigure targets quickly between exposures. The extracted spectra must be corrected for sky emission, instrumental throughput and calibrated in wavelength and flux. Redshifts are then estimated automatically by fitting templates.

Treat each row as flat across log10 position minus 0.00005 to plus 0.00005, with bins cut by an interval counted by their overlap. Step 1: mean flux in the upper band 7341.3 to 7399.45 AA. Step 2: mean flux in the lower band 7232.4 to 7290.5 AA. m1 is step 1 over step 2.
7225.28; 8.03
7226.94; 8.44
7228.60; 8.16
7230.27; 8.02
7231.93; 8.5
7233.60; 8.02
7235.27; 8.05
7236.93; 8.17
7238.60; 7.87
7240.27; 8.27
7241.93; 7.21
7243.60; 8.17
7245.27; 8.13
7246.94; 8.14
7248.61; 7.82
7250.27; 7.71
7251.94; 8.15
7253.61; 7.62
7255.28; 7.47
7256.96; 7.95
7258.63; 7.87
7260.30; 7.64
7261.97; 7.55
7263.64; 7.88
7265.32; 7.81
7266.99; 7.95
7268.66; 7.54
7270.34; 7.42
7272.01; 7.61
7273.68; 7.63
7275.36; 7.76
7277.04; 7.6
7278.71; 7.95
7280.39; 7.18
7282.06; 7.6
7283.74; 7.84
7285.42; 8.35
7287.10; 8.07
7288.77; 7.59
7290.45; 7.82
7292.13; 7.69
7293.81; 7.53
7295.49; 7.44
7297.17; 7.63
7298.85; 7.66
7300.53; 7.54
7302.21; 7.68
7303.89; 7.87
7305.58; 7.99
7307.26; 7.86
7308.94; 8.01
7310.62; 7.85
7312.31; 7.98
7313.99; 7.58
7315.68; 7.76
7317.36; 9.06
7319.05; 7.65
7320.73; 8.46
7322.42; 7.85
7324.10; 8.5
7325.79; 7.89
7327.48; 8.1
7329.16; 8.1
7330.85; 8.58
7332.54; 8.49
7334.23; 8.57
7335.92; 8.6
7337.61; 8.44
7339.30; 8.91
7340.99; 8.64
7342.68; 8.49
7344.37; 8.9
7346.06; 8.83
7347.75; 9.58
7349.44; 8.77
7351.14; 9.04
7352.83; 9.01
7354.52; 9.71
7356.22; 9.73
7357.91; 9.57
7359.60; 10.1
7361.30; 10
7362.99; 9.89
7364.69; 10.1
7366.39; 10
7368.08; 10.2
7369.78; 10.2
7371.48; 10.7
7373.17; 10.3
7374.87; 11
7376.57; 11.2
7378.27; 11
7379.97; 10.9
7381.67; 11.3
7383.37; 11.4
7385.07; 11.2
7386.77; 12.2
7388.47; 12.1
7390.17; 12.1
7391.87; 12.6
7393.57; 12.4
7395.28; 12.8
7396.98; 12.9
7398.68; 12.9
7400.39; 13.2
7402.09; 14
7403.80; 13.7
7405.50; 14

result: 1.36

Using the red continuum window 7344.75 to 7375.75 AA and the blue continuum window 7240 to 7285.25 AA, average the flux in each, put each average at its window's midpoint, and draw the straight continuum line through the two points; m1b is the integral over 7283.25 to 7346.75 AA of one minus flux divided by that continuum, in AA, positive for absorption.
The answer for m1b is 5.4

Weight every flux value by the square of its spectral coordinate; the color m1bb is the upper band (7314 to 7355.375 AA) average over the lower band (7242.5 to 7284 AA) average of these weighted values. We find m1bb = 1.13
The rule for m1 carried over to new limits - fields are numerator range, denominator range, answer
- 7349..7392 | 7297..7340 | 1.30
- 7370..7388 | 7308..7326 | 1.38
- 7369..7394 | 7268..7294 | 1.47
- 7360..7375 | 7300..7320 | 1.29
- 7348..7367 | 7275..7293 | 1.24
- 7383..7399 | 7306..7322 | 1.53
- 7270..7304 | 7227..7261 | 0.97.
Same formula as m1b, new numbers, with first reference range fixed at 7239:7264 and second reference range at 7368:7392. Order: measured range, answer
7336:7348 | 1.70 AA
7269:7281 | 1.22 AA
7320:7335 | 2.38 AA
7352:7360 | 0.75 AA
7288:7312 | 3.64 AA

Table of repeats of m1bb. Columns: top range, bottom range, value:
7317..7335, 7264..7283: 1.10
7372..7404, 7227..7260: 1.57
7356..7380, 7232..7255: 1.34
